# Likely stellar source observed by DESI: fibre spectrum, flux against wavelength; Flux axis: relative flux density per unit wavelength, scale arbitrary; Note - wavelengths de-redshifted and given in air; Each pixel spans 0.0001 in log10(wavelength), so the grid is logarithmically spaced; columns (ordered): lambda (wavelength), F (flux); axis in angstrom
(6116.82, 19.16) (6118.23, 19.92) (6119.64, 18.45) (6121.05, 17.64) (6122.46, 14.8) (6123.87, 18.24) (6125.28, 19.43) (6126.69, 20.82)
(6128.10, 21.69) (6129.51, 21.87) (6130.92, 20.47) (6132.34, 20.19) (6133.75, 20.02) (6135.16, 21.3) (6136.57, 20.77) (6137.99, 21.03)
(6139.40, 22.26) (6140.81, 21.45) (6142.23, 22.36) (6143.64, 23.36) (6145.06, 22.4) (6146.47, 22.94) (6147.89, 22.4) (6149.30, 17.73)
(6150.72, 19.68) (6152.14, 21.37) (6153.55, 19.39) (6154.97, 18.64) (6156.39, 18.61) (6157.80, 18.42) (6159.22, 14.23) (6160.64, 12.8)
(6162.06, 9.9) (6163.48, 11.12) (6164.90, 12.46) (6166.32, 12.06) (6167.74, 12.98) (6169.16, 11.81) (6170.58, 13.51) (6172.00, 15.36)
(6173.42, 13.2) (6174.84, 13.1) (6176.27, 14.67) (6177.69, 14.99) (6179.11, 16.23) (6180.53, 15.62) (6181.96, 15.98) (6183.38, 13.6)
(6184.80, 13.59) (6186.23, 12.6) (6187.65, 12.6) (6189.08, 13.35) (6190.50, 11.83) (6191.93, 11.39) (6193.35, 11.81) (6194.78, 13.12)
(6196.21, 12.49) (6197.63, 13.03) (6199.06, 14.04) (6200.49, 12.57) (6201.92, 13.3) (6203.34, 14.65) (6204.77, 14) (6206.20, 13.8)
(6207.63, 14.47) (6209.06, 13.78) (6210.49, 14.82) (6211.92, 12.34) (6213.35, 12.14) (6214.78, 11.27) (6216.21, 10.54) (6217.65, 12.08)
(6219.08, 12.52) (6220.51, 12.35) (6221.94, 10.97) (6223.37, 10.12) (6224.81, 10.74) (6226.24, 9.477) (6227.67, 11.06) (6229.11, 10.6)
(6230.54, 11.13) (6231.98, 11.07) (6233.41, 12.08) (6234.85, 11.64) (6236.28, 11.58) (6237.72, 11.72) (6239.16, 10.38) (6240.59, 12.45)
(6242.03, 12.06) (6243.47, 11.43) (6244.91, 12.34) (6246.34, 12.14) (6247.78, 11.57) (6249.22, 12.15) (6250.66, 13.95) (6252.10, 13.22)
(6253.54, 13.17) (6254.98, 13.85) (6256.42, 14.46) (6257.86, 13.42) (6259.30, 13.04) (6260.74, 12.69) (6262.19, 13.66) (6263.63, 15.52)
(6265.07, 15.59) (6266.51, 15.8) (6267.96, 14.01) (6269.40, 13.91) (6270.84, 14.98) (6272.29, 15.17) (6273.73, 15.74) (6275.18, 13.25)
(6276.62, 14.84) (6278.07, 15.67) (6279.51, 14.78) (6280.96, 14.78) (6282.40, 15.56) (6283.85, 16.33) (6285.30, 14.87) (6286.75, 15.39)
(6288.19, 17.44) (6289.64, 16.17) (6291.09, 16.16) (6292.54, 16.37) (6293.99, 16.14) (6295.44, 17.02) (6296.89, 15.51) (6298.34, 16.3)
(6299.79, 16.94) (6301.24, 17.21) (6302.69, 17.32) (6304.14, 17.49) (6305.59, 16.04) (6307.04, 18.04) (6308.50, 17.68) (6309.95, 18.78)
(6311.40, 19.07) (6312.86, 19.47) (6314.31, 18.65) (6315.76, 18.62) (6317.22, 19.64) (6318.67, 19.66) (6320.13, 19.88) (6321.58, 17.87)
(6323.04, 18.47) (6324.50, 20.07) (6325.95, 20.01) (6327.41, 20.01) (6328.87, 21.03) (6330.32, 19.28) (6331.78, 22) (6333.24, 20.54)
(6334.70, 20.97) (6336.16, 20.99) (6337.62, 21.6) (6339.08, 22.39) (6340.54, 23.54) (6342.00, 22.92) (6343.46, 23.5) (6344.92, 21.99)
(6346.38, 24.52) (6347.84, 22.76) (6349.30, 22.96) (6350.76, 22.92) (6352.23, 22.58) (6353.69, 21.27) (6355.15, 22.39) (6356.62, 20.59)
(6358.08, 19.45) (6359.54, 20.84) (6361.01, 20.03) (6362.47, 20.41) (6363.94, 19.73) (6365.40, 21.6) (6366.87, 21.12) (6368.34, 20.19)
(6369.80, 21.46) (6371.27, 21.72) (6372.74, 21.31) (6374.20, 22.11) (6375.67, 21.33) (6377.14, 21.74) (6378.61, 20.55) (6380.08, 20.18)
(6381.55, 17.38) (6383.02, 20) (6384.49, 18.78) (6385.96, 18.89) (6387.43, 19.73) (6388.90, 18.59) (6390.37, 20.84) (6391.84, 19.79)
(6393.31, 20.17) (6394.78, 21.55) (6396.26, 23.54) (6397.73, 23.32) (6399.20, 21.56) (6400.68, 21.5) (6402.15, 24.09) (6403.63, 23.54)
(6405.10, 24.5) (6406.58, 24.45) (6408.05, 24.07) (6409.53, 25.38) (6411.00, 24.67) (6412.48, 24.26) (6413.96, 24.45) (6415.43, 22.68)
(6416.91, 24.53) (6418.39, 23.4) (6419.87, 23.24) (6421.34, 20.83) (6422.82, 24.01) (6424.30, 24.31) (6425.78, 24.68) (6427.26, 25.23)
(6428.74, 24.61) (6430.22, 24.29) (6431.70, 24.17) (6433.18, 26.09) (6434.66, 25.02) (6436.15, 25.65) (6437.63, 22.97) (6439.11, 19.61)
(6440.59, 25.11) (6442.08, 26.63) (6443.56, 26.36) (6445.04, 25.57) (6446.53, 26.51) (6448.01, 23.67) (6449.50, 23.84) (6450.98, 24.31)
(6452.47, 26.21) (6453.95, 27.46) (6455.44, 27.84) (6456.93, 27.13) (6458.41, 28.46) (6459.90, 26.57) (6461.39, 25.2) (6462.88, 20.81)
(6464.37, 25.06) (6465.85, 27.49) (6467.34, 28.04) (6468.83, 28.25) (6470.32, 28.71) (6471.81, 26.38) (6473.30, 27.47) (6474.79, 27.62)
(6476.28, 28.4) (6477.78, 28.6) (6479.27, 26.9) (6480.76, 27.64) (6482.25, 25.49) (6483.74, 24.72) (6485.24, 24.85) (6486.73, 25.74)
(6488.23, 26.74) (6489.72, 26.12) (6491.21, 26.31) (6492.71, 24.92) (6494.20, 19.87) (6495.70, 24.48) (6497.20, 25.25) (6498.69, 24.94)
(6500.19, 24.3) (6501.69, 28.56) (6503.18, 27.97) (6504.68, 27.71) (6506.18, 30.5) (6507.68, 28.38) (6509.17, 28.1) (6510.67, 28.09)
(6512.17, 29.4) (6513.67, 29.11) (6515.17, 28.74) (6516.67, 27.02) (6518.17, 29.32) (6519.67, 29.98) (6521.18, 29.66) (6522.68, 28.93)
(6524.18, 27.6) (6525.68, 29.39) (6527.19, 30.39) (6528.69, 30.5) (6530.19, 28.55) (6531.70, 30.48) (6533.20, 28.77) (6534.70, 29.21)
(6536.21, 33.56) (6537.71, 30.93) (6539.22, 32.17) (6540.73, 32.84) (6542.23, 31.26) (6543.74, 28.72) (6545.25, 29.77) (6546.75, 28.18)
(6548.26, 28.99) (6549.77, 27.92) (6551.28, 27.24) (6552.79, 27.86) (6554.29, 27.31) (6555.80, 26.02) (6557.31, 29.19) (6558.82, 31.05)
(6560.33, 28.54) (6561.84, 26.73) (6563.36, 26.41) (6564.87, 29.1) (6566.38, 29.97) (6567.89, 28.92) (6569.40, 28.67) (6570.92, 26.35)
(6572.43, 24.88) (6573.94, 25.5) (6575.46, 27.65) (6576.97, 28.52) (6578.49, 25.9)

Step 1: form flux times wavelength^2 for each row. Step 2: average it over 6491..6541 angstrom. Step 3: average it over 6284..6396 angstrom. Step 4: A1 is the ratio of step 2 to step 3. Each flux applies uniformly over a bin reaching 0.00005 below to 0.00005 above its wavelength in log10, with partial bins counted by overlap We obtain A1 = 1.5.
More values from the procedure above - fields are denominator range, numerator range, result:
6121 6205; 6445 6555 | 1.87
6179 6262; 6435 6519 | 2.28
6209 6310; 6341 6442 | 1.68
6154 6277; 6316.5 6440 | 1.76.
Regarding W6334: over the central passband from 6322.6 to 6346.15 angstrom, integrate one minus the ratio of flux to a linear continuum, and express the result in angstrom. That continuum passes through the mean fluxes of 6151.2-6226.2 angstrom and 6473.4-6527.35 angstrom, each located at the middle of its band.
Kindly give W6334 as -1.6 angstrom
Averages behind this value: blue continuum 13.6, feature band 21.3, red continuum 27.2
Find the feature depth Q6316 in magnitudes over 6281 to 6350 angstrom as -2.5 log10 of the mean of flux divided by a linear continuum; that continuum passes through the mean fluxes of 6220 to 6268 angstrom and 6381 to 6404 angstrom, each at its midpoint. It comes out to -0.153 mag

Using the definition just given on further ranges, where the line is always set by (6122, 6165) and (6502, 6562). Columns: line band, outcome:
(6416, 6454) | 0.093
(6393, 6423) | 0.117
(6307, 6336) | 0.213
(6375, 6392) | 0.268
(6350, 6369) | 0.178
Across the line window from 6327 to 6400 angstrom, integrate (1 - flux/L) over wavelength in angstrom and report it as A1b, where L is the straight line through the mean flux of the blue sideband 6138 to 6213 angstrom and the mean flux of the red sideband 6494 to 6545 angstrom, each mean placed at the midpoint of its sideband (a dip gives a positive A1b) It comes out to 4.8 angstrom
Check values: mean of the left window 15.4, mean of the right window 28.8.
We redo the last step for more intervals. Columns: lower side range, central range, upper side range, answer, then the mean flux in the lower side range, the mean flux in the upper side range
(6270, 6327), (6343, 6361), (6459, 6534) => -2.1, 17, 27.3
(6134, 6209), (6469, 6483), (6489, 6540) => -0.4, 15.8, 28.2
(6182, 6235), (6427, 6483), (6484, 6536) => -2.3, 12.4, 27.7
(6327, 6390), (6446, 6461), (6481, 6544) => -0.4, 21.1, 28.1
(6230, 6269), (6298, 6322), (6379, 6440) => -2.3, 12.8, 22.7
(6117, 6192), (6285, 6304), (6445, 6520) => 4.3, 17.2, 26.7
